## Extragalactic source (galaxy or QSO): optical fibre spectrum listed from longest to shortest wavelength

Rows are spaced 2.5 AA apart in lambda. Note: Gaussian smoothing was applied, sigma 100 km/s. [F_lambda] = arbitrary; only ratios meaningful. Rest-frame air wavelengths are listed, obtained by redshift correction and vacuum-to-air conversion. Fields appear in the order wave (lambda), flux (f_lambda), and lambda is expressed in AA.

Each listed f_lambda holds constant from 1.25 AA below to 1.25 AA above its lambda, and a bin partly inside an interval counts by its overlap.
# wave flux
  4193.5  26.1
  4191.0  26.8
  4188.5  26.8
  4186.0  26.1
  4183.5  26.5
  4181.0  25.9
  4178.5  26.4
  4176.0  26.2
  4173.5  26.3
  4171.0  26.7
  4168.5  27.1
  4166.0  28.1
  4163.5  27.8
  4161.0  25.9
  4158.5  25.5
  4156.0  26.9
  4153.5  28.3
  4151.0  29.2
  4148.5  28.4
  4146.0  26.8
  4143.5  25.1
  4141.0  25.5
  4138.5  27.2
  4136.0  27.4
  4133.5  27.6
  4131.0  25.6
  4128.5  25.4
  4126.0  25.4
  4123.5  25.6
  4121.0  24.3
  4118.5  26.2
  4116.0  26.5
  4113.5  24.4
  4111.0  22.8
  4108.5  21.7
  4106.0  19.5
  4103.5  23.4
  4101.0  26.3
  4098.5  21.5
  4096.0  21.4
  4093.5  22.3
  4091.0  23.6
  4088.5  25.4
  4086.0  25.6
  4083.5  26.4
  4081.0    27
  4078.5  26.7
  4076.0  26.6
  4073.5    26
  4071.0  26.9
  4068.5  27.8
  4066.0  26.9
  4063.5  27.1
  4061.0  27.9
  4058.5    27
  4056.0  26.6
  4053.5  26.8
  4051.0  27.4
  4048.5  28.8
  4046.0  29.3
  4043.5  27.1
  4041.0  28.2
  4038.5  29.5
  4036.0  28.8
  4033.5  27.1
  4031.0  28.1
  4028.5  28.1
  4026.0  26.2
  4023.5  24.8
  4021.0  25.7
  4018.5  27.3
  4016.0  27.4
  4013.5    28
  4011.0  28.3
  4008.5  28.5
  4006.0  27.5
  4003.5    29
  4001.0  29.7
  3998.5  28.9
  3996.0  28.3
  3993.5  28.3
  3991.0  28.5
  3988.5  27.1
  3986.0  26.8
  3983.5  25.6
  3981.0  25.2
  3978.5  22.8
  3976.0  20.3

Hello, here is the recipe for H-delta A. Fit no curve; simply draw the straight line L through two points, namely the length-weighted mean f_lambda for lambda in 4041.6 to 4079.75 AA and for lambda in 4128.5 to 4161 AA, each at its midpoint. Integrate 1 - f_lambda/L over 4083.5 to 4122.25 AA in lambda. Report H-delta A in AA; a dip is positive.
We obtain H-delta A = 4.75 AA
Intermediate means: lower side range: 27.3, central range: 23.7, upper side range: 26.9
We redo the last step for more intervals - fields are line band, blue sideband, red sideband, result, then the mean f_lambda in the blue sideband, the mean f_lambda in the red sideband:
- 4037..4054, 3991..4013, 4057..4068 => -0.4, 28.5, 27.2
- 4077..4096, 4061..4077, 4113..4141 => 1.2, 27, 26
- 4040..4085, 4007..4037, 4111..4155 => -0.4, 27.3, 26.3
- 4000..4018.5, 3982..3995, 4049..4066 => -0.7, 27.2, 27.2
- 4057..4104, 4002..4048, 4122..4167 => 2.9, 27.7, 26.7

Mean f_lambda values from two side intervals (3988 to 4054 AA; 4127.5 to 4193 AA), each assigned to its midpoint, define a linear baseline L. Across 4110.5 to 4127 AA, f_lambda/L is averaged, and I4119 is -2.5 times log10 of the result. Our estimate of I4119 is 0.08 mag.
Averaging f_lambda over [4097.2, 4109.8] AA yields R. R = 22.5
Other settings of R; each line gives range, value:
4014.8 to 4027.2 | 26.3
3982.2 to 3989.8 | 26.5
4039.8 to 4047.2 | 28.2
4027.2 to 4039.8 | 28.3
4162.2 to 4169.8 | 27.6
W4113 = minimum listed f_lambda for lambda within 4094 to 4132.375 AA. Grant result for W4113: 19.5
